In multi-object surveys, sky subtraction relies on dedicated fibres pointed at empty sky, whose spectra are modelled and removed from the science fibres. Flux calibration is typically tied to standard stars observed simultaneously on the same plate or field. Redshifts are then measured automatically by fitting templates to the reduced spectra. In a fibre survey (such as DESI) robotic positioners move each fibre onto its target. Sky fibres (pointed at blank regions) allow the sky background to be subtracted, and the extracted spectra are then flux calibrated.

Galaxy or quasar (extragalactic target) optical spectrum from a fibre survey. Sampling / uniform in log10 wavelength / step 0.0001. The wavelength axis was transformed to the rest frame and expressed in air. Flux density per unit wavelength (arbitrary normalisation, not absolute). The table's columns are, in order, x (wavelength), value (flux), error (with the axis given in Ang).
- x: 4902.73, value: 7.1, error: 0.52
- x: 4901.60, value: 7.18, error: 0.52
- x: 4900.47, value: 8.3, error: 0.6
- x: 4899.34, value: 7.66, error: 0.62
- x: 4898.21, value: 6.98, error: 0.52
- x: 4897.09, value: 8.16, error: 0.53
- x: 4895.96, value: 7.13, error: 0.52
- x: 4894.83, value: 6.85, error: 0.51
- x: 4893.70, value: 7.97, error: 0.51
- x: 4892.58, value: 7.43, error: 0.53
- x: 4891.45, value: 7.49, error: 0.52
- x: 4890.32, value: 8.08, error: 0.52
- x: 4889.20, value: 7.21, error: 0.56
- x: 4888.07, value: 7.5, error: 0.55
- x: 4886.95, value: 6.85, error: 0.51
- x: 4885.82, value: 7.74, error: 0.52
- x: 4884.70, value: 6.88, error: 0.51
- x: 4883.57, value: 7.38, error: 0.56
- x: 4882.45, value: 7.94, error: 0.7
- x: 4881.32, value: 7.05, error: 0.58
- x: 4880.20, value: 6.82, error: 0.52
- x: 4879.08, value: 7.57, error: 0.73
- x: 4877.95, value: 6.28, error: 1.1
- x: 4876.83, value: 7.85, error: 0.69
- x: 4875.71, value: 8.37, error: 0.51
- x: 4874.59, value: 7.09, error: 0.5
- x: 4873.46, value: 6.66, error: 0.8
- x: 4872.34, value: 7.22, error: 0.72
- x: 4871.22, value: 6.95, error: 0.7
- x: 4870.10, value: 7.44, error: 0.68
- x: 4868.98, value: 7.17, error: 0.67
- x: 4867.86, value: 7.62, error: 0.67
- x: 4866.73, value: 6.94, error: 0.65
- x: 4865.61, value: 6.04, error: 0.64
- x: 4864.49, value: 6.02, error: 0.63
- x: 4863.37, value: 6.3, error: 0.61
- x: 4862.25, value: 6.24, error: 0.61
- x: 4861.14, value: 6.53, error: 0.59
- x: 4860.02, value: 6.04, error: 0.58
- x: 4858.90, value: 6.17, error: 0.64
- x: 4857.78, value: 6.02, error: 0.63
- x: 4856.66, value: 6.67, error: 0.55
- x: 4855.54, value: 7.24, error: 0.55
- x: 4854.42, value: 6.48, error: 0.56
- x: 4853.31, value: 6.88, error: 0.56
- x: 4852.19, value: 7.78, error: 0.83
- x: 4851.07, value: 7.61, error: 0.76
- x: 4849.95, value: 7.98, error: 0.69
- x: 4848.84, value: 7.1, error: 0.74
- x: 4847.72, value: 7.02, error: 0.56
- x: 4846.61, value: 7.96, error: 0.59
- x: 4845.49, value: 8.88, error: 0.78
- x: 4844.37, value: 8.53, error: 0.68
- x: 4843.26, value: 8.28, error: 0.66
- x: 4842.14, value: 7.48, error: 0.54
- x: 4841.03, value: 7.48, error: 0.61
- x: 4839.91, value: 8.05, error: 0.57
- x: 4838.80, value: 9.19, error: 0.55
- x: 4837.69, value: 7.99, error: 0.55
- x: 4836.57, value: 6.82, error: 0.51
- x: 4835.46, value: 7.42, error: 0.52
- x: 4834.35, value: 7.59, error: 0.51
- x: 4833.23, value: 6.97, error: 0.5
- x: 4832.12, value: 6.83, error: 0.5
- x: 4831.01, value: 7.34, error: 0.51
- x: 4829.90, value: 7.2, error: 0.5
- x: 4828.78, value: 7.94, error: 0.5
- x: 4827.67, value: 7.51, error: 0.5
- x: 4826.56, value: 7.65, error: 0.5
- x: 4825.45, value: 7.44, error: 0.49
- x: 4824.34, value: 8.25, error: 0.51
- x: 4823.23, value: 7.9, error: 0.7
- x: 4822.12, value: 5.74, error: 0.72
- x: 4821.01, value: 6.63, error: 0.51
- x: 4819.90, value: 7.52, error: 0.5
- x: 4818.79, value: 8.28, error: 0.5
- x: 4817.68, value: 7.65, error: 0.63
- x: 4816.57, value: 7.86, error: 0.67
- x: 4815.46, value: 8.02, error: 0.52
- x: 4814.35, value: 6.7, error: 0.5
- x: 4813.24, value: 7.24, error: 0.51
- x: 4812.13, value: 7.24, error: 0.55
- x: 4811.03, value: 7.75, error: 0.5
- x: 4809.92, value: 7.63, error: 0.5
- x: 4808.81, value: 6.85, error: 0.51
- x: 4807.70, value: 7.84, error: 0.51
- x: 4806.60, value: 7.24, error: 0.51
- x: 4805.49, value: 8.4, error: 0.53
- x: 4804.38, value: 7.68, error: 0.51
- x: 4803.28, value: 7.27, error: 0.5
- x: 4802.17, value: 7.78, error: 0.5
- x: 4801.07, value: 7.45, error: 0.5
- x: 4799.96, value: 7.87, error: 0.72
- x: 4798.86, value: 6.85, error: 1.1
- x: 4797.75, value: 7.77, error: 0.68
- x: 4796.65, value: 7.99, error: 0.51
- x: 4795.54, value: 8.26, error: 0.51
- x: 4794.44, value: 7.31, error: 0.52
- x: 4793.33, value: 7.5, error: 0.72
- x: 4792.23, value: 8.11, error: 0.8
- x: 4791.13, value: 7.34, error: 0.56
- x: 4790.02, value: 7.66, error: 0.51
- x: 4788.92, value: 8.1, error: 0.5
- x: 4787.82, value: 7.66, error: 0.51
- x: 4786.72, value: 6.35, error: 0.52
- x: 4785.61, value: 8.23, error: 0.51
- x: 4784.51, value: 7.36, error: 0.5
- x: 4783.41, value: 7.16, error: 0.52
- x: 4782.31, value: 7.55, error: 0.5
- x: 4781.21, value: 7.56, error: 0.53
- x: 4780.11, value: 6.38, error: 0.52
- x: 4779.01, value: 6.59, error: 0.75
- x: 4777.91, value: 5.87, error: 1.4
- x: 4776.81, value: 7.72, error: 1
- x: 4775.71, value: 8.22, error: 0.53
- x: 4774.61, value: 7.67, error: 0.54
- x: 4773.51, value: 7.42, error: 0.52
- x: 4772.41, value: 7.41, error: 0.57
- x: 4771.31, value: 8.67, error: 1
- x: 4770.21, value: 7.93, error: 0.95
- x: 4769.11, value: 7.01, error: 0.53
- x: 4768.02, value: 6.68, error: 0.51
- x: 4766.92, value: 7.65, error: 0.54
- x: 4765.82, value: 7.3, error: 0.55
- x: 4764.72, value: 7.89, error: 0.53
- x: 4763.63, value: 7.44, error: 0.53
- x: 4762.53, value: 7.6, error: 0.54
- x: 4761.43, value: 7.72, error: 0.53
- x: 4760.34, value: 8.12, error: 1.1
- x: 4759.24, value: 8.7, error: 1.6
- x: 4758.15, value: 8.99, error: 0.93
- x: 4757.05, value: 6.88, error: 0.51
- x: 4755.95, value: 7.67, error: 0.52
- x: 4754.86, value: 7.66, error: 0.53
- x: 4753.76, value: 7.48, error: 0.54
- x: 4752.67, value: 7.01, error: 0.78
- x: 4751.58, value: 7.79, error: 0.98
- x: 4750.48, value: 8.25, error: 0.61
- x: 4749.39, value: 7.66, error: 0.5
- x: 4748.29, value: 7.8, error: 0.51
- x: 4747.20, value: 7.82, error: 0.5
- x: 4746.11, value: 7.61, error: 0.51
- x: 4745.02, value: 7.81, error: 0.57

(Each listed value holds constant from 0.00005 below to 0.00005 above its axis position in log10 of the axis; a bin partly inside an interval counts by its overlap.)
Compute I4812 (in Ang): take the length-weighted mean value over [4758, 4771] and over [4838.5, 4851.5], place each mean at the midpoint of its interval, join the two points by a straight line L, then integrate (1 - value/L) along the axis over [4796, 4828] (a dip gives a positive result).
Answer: 1.4 Ang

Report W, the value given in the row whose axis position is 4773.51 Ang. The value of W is 7.42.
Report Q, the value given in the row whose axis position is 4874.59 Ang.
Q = 7.09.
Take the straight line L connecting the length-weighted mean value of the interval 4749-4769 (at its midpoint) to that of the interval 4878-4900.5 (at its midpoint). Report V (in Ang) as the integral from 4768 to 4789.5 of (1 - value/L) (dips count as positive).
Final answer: 0.7 Ang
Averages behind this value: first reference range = 7.68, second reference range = 7.4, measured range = 7.4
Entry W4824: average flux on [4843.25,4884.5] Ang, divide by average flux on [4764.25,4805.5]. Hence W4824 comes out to 0.95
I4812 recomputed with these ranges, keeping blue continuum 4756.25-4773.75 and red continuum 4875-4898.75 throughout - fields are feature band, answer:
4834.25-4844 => -0.4 Ang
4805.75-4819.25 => 0.1 Ang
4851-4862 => 1.2 Ang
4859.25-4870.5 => 1.3 Ang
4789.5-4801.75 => 0.0 Ang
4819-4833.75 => 0.5 Ang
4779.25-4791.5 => 0.5 Ang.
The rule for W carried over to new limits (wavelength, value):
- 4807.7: 7.84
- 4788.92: 8.1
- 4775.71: 8.22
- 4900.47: 8.3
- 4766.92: 7.65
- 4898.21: 6.98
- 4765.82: 7.3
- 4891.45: 7.49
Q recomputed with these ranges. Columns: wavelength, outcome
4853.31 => 6.88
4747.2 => 7.82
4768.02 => 6.68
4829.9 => 7.2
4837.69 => 7.99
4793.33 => 7.5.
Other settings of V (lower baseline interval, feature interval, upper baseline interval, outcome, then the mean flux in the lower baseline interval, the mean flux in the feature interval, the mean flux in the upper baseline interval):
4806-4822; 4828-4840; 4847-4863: -0.7 Ang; 7.41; 7.56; 6.85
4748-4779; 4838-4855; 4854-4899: -1.3 Ang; 7.63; 7.78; 7.06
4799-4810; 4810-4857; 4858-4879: -1.9 Ang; 7.57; 7.53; 6.83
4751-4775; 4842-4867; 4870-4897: 1.3 Ang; 7.67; 7.05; 7.34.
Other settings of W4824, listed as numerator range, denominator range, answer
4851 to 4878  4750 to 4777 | 0.89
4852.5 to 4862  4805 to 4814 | 0.87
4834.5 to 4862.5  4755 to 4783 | 0.98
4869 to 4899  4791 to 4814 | 0.97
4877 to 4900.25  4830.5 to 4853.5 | 0.96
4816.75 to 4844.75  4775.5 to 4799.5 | 1.02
